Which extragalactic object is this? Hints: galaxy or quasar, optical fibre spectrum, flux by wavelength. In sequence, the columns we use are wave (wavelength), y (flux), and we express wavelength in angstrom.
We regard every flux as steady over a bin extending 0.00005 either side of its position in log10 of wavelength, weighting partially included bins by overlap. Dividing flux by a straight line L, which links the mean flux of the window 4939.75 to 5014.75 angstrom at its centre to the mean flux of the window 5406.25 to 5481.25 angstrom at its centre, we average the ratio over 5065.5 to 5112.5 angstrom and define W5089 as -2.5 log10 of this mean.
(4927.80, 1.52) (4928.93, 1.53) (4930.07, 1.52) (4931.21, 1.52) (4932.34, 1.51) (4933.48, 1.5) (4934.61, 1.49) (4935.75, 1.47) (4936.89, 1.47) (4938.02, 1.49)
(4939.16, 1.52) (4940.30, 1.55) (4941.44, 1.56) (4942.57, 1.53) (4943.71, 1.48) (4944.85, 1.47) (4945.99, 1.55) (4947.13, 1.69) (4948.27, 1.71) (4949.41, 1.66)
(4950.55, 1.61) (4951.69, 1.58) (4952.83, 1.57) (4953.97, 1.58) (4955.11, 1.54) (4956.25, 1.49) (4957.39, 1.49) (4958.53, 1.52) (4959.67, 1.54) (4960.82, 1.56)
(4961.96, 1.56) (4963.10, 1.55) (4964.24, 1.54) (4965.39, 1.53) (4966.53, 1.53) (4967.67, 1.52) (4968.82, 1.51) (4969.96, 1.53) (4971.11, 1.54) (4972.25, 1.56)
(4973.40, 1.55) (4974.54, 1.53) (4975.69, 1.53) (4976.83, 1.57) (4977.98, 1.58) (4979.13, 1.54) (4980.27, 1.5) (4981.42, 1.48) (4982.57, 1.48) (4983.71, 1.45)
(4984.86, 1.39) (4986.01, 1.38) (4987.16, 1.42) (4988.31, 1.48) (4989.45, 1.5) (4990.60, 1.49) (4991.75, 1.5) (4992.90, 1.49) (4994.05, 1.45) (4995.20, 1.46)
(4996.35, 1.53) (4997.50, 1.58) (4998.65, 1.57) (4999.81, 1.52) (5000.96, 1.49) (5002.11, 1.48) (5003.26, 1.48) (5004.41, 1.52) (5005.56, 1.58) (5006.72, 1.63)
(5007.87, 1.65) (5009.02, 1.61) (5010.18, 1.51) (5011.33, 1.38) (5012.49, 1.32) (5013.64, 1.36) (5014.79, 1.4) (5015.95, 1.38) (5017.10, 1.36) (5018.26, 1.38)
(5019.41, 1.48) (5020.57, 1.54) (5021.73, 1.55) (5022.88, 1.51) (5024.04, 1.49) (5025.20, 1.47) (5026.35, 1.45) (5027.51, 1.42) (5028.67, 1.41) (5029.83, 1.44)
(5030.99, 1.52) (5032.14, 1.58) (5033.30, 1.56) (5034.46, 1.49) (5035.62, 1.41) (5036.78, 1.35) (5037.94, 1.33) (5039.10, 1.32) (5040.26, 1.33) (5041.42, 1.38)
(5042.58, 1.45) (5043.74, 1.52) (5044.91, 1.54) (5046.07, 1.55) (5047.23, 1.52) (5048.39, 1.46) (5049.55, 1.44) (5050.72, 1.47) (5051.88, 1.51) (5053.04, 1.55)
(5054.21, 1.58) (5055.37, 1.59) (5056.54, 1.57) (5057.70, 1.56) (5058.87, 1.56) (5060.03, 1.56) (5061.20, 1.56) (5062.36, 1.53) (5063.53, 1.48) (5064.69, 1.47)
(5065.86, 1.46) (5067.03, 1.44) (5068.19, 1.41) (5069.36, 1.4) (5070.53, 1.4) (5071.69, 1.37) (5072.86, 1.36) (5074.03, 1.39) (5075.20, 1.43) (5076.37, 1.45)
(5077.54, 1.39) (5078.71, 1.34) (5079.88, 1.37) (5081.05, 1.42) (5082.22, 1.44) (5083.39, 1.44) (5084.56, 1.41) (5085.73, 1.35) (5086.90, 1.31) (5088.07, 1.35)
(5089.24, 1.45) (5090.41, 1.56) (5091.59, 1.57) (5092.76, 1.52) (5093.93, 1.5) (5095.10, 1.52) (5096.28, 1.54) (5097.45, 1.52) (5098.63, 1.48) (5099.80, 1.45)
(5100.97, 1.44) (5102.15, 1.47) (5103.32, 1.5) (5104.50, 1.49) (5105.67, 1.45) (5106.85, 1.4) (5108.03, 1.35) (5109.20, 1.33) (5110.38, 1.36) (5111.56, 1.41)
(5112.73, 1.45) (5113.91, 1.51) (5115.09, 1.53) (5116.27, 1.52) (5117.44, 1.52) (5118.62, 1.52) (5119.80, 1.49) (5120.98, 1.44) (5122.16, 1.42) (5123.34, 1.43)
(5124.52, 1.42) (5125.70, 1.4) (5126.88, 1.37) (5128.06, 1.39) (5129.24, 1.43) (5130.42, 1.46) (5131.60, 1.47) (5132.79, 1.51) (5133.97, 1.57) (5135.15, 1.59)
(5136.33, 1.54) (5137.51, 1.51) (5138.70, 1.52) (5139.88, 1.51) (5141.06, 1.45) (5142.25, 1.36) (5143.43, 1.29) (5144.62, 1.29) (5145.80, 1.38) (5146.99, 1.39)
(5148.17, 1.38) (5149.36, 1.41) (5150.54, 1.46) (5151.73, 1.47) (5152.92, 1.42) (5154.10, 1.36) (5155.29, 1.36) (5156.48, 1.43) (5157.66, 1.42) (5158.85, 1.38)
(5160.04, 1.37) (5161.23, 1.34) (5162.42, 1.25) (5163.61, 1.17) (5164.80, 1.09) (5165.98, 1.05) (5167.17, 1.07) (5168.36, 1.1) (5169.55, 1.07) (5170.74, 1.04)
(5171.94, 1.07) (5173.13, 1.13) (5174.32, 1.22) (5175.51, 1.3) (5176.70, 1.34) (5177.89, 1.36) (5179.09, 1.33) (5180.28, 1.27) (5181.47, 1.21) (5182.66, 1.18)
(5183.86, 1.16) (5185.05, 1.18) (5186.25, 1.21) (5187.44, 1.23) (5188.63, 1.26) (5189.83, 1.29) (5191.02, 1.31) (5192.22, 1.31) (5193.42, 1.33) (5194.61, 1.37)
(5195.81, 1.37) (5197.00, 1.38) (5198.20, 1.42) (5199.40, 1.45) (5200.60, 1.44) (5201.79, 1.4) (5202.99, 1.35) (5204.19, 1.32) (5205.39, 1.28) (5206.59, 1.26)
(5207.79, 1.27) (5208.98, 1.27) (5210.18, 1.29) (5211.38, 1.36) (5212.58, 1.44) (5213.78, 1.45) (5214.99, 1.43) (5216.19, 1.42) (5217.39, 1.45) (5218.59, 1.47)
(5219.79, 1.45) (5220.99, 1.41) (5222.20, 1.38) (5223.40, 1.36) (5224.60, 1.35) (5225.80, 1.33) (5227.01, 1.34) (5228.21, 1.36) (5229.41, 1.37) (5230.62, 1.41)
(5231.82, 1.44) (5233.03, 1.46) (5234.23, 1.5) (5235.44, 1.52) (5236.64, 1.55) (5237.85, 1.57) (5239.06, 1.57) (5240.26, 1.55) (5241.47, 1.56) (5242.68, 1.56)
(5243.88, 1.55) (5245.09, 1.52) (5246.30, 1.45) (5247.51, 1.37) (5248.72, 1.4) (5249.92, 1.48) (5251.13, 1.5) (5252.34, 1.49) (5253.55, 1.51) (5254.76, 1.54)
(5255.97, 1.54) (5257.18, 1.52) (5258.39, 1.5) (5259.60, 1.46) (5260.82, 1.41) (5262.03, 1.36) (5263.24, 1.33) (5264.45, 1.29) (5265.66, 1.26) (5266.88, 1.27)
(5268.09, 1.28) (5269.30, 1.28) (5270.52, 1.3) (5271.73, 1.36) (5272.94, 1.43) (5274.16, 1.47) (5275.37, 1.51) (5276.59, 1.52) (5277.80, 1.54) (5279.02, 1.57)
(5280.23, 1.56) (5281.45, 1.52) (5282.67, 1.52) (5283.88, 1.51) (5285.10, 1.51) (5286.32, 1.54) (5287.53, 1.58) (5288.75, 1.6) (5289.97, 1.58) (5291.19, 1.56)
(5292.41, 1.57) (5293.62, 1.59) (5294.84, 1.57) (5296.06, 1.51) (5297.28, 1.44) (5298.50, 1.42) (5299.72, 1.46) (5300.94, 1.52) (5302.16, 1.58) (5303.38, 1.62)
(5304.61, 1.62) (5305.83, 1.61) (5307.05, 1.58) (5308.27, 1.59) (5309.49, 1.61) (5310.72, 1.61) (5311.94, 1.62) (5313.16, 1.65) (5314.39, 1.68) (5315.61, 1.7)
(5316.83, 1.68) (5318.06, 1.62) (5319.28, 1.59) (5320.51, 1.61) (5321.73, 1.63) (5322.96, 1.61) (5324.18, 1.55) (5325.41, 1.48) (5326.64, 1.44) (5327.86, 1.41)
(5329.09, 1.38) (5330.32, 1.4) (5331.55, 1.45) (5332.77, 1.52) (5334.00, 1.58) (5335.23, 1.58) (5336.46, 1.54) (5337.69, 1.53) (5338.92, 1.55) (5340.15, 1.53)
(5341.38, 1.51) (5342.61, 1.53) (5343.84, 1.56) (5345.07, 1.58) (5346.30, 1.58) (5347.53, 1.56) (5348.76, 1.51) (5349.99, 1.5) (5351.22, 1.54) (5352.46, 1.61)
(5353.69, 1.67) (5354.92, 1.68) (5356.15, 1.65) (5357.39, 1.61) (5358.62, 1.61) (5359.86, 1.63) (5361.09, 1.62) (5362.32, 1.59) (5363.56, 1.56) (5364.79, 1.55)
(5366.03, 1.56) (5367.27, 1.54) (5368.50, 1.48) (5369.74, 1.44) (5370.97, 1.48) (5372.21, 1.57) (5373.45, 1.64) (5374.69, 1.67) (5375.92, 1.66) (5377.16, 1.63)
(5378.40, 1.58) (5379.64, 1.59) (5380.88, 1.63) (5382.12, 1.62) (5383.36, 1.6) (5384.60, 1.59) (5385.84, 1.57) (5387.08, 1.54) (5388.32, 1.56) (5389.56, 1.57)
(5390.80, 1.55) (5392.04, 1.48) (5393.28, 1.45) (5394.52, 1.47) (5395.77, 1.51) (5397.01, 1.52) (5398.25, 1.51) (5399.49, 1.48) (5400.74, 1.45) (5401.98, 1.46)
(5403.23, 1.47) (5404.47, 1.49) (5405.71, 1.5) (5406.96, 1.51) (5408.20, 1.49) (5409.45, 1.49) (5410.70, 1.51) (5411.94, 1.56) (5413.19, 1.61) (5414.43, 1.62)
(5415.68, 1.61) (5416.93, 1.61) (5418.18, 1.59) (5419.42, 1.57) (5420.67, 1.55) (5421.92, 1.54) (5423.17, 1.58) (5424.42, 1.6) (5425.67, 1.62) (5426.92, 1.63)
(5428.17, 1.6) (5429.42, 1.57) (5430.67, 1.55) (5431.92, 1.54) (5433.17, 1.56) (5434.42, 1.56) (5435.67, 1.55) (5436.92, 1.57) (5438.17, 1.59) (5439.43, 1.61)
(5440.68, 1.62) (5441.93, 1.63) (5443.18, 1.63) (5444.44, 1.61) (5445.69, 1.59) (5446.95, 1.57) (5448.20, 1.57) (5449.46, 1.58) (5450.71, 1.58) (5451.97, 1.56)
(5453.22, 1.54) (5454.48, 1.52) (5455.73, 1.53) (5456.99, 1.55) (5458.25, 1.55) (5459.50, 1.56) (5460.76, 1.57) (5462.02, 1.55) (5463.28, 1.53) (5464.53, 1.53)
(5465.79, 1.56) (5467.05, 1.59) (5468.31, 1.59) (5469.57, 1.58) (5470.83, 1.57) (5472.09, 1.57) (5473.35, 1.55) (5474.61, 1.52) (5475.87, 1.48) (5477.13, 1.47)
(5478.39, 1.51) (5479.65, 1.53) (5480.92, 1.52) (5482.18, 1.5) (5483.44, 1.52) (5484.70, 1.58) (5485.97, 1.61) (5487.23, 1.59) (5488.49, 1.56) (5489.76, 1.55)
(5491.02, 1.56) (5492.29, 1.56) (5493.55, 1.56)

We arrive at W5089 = 0.07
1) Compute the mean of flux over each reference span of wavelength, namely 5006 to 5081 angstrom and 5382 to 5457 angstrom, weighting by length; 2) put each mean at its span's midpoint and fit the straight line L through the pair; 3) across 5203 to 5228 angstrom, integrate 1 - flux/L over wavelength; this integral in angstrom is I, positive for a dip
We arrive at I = 2.3 angstrom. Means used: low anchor 1.46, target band 1.37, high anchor 1.55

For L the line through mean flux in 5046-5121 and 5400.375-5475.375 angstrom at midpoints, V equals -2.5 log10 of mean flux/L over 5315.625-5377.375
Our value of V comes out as -0.02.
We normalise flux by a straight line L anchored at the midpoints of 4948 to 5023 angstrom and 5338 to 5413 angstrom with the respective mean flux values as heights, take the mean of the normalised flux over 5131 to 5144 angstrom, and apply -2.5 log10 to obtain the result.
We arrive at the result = 0.03 mag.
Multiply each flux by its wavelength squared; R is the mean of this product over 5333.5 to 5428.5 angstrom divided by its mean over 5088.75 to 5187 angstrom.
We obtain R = 1.2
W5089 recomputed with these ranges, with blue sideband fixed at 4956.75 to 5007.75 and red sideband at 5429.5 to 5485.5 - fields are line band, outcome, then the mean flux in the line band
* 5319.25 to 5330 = 0.02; 1.51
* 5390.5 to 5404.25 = 0.05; 1.49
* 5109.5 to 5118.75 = 0.04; 1.47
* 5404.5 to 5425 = 0.00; 1.56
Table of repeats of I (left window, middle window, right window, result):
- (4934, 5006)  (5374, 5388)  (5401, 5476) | -0.4 angstrom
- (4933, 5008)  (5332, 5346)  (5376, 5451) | 0.1 angstrom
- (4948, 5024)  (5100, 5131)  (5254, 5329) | 1.4 angstrom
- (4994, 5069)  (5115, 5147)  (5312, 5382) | 1.2 angstrom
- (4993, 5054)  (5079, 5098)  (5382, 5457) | 0.5 angstrom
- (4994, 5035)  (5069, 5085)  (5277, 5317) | 1.1 angstrom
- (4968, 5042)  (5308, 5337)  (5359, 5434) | -0.4 angstrom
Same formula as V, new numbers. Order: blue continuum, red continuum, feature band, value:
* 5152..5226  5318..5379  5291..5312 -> -0.054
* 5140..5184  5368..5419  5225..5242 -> -0.077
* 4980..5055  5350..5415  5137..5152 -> 0.066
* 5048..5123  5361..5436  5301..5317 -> -0.065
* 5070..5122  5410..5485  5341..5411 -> -0.009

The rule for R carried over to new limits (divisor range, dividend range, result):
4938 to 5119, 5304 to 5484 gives 1.21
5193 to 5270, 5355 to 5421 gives 1.17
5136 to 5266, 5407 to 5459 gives 1.25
